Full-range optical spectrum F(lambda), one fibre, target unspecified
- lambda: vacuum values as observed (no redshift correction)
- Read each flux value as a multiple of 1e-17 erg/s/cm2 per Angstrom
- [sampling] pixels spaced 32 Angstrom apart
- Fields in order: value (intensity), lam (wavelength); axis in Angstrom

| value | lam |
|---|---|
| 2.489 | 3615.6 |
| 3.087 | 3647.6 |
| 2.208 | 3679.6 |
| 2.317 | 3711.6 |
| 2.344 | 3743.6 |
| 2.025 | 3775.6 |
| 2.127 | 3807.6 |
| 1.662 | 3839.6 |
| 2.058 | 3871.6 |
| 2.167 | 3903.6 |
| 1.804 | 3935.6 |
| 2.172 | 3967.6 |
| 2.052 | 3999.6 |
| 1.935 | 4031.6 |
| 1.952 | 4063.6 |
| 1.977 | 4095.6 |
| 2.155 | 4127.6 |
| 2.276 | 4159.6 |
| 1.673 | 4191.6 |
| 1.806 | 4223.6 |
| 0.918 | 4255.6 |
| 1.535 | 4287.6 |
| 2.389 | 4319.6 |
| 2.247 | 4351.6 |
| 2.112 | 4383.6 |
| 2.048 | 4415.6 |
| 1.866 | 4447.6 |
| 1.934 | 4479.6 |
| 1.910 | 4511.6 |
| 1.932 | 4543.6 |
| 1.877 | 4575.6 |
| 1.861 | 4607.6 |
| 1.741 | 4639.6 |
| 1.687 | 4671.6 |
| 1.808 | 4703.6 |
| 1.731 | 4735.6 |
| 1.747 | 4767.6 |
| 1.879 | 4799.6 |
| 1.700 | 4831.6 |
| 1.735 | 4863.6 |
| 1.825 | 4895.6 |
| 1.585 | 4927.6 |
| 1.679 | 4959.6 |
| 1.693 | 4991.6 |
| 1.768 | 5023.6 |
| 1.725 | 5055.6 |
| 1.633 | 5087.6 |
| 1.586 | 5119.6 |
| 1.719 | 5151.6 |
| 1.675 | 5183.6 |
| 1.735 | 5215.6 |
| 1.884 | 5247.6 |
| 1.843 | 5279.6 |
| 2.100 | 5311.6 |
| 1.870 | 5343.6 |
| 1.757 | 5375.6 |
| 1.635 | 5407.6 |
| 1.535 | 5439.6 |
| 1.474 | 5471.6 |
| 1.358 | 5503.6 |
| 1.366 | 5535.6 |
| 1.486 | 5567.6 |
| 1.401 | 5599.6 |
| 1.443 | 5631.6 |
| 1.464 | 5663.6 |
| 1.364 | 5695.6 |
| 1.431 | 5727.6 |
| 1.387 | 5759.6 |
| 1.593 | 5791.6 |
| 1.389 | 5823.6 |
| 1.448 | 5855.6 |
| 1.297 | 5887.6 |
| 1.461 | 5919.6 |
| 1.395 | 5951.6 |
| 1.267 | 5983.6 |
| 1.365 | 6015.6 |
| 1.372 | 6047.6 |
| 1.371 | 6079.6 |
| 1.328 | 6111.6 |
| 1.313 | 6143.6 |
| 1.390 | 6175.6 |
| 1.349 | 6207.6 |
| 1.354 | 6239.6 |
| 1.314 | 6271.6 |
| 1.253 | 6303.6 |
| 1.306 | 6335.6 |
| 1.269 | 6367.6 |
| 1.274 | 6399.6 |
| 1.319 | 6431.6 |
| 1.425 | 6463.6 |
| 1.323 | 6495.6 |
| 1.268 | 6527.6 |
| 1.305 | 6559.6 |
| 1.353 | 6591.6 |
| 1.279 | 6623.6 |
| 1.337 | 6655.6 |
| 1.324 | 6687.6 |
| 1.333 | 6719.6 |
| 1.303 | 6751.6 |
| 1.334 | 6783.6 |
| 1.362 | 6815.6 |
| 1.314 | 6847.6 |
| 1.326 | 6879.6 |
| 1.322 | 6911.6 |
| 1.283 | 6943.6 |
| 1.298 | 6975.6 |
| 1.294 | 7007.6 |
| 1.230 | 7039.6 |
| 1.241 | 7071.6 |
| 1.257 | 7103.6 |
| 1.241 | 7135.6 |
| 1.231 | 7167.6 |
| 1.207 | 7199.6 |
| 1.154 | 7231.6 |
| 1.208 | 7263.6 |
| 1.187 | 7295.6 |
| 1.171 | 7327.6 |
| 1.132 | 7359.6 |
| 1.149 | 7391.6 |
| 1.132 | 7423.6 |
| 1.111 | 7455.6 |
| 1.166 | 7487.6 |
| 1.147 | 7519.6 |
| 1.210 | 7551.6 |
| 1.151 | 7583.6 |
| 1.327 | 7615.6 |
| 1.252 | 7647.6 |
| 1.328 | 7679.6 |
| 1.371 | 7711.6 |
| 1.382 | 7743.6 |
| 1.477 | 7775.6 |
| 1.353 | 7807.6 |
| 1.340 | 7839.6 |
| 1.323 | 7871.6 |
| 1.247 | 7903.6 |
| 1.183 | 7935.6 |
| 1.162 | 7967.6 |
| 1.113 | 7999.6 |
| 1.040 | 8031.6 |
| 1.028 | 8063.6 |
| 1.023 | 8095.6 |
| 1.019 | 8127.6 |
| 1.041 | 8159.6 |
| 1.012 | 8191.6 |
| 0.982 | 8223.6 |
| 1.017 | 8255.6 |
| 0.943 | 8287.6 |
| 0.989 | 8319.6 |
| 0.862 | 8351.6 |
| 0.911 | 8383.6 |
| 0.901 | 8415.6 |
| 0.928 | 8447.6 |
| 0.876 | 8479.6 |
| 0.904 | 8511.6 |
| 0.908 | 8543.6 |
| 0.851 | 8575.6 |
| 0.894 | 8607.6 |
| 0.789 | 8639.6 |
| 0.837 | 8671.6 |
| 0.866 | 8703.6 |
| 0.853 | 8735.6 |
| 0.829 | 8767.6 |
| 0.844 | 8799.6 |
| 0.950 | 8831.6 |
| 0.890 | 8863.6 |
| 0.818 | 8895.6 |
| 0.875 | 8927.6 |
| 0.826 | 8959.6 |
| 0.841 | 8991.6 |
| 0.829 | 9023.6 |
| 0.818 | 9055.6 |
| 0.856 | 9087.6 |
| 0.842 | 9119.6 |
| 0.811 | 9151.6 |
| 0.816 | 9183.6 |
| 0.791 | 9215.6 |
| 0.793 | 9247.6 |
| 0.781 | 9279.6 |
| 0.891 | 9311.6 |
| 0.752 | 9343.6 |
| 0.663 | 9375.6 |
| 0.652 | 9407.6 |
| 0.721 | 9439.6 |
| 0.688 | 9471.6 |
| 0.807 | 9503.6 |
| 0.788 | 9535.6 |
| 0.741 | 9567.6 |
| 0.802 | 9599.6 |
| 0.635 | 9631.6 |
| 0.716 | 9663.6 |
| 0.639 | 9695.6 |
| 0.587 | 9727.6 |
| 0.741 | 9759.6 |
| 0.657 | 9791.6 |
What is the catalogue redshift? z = 1.791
